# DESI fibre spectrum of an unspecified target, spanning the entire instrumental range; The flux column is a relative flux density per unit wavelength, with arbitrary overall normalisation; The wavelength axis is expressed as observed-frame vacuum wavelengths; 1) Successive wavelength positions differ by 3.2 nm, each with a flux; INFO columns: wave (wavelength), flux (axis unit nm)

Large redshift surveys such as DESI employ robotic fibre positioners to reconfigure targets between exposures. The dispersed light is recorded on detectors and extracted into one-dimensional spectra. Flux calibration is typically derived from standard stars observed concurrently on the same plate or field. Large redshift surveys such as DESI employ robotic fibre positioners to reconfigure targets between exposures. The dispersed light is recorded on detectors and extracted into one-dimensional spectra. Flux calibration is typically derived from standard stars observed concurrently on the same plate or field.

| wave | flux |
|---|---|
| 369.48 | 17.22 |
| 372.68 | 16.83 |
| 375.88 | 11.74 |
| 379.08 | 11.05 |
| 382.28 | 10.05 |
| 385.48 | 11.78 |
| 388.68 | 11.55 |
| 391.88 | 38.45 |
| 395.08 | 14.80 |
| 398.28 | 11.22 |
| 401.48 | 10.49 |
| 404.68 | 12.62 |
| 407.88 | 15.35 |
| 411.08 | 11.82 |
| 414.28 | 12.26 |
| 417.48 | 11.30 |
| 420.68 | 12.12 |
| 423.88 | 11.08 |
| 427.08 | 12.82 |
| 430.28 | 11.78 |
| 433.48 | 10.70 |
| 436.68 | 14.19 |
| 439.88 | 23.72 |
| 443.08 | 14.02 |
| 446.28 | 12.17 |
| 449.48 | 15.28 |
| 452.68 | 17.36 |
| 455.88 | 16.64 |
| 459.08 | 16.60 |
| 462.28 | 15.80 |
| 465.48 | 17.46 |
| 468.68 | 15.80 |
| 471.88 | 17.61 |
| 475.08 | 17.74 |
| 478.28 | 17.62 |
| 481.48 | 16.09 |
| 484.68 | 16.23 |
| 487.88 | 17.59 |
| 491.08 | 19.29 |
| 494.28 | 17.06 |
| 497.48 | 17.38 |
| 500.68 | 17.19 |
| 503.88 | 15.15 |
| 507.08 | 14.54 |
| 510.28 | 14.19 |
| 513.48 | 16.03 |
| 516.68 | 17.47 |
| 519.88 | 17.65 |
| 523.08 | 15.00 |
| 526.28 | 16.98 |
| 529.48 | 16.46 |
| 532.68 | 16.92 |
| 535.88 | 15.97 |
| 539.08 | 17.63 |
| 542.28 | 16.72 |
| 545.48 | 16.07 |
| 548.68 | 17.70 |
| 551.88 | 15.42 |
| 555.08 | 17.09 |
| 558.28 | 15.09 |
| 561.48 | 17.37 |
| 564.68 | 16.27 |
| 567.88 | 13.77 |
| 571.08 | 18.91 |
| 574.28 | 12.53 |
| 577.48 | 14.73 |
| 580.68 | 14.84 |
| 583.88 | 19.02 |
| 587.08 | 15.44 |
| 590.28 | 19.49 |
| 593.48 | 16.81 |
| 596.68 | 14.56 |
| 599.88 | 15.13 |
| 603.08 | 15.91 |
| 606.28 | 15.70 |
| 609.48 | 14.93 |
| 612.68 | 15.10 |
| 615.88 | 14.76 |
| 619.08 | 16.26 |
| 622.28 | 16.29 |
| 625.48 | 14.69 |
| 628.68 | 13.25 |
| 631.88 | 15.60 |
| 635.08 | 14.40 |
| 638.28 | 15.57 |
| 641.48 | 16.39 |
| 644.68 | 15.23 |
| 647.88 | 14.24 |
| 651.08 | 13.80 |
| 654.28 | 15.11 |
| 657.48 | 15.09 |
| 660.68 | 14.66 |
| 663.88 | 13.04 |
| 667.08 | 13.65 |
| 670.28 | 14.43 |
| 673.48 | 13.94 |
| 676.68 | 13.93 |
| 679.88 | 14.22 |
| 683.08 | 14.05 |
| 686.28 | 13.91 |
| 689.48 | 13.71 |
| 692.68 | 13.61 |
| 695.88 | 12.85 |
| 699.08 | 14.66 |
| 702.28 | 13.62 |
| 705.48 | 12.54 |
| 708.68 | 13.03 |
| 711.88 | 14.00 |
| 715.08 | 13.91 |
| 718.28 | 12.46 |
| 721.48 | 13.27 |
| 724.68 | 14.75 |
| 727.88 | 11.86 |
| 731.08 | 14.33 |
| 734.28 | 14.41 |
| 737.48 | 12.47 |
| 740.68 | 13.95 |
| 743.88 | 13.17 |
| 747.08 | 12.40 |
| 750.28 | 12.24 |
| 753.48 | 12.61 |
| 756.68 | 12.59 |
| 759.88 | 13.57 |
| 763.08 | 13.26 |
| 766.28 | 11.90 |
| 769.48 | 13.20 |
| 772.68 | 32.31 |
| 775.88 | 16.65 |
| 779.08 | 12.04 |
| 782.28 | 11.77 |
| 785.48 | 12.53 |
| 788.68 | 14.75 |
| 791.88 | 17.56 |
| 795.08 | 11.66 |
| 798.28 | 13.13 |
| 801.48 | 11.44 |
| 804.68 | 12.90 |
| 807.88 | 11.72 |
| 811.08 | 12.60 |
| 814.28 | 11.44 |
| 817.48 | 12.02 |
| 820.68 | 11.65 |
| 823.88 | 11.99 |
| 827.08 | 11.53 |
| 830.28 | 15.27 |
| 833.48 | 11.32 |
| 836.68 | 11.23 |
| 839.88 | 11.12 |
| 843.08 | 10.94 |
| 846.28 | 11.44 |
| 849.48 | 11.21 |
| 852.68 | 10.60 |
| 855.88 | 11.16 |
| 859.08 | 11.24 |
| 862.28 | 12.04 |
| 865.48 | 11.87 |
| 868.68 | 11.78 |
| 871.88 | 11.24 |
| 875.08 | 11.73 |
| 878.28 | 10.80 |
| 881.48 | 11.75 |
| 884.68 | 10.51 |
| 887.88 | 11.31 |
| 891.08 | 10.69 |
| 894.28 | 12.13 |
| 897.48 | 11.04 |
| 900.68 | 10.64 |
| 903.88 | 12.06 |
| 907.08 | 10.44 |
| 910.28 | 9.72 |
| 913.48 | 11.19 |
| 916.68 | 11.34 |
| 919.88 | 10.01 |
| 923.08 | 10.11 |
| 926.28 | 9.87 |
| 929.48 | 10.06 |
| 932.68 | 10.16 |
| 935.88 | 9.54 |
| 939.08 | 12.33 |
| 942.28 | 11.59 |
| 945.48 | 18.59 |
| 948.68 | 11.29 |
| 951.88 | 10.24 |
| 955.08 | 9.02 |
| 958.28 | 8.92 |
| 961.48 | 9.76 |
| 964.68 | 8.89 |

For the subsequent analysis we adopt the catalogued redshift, 0.18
